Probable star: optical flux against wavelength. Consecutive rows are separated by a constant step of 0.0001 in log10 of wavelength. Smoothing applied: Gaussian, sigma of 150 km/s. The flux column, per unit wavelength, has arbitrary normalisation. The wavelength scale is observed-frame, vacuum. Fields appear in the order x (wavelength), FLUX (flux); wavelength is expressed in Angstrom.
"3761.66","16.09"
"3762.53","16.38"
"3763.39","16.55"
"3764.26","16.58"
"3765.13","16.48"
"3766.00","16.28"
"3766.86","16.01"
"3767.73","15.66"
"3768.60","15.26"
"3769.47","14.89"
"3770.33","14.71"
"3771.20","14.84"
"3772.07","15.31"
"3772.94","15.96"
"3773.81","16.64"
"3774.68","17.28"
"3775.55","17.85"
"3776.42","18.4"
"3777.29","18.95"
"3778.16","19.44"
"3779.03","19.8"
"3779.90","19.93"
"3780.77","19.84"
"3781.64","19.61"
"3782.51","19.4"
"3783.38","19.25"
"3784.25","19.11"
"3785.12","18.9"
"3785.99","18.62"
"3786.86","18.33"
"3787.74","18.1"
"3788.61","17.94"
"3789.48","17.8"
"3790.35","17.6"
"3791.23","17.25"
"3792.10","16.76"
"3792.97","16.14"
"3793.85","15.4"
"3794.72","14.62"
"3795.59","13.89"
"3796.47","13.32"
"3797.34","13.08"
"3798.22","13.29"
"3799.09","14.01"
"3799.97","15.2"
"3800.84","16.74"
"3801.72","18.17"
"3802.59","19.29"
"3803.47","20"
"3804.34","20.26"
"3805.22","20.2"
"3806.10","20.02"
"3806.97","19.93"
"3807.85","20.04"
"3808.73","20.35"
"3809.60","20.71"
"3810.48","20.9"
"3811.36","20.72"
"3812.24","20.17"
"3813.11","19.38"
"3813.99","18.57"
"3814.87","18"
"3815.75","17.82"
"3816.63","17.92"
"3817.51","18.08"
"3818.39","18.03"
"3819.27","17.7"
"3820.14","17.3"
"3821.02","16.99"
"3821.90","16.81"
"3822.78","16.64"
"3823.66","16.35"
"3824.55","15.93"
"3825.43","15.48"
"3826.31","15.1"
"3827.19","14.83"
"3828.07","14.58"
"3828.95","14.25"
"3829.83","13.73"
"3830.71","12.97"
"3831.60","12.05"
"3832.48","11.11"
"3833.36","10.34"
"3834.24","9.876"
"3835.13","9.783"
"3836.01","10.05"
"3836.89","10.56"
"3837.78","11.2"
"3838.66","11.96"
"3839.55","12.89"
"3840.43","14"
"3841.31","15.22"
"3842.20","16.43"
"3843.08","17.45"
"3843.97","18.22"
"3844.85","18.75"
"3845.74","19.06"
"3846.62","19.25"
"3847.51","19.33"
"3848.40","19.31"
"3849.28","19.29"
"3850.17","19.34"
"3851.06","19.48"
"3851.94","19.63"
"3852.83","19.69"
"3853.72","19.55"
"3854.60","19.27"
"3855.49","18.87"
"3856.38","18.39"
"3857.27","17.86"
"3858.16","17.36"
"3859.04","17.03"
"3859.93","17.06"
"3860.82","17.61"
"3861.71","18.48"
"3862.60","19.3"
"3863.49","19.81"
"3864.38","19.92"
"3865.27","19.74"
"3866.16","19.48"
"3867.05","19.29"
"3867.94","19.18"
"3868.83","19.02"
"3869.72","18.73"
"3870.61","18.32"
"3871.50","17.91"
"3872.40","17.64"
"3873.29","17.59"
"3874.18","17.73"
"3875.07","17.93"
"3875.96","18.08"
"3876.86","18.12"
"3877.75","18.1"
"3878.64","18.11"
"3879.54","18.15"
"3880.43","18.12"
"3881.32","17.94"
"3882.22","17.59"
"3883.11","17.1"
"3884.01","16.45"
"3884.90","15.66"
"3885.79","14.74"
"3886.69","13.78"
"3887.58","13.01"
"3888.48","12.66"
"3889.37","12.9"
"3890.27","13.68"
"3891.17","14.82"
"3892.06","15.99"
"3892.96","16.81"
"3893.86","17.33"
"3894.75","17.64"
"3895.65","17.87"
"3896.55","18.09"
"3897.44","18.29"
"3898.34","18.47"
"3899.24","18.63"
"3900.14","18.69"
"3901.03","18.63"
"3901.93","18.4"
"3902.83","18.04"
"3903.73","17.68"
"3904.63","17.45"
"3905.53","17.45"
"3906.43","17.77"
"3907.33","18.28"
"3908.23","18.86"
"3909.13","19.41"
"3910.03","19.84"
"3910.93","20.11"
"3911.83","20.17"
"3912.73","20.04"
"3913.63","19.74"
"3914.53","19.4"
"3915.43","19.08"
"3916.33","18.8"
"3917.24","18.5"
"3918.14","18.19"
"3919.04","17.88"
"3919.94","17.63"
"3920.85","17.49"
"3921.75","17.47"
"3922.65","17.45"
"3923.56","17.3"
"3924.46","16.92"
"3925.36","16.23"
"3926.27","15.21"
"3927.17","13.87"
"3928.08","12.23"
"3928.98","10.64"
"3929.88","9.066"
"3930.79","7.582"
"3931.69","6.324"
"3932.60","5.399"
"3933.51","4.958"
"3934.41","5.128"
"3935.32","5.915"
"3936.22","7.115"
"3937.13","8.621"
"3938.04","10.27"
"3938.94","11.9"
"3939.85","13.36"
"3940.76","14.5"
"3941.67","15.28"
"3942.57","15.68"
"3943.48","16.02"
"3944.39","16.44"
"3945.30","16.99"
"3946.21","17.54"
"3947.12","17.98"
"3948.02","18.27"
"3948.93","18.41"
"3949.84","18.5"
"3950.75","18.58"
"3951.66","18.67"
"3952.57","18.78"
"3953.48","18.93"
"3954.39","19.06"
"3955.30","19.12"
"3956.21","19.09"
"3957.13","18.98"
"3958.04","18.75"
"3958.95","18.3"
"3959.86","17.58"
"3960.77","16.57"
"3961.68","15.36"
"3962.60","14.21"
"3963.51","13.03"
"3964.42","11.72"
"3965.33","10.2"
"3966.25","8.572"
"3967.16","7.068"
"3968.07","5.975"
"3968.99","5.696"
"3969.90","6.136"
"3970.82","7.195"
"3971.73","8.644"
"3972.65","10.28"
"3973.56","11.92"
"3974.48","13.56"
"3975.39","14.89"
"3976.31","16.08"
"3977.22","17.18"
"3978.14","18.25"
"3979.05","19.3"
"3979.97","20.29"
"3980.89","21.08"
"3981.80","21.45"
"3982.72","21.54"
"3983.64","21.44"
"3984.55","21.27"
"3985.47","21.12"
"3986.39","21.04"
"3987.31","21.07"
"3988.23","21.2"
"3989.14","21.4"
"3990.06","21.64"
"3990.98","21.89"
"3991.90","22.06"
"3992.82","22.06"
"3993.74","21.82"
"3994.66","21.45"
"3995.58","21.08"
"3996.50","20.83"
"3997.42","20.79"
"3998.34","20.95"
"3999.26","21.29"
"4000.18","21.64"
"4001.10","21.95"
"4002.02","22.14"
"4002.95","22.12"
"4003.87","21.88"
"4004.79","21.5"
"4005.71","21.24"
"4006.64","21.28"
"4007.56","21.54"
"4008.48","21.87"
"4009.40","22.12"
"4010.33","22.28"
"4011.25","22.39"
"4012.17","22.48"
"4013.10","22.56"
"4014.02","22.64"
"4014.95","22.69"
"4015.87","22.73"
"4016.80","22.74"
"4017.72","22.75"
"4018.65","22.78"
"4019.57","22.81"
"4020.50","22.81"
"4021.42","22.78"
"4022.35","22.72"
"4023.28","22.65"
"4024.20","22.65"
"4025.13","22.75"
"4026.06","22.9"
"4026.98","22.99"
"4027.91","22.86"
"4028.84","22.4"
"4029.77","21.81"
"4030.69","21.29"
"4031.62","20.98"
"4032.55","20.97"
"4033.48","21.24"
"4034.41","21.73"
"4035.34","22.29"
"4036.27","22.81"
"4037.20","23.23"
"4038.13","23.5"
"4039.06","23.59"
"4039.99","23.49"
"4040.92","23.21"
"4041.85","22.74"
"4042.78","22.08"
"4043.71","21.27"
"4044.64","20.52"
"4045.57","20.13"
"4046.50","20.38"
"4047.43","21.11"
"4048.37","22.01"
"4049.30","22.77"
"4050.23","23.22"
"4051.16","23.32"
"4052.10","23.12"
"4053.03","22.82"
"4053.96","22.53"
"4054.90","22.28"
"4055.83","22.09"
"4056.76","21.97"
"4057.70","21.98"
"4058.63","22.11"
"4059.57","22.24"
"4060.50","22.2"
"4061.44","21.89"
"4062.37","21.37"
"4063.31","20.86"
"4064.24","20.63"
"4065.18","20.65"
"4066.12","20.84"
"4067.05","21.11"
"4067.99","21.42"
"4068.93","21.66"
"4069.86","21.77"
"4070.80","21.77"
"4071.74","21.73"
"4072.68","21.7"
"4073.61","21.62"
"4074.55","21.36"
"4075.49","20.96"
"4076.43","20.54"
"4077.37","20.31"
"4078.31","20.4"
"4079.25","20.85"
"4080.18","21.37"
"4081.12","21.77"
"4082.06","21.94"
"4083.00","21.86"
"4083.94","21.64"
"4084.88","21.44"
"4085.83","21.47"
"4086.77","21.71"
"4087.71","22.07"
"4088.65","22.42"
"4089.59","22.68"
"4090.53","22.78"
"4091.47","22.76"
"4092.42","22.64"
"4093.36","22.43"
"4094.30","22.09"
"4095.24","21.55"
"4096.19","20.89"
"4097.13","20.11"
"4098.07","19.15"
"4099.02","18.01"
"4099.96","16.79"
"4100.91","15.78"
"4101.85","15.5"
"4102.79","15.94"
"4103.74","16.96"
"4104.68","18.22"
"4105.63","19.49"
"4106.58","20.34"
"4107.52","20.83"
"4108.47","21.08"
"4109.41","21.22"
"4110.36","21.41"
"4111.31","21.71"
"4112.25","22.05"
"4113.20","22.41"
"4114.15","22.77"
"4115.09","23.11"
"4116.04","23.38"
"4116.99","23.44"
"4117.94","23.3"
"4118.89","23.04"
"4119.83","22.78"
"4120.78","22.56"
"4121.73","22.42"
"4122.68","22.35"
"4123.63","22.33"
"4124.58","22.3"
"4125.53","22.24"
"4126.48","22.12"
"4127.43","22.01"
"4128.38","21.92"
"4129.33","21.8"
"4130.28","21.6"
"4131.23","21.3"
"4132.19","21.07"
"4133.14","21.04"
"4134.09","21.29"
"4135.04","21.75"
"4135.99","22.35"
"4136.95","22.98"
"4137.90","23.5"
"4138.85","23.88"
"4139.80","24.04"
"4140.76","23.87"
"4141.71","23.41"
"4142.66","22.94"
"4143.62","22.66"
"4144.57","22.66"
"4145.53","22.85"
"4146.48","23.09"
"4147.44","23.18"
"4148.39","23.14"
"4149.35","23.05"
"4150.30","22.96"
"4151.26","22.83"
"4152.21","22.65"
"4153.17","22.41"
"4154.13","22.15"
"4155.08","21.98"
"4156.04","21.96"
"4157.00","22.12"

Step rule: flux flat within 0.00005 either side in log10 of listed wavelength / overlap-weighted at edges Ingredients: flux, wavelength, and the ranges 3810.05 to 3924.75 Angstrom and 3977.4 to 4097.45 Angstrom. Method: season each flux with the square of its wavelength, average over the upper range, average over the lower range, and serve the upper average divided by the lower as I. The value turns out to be 1.4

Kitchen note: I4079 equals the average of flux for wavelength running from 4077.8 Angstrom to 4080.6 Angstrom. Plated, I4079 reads 20.9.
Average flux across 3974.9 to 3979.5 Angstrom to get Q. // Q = 17.1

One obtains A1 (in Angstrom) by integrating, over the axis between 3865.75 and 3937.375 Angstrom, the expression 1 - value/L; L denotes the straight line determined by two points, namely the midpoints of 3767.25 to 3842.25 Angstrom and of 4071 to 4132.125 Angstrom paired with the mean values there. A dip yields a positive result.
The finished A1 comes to 7.2 Angstrom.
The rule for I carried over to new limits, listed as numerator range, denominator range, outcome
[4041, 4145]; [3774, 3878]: 1.43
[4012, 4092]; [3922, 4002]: 1.45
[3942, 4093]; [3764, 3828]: 1.30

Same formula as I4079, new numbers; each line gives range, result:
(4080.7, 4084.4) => 21.8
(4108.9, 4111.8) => 21.5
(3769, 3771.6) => 14.8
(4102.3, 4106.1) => 17.6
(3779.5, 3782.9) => 19.7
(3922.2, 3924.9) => 17.2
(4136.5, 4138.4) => 23.3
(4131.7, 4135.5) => 21.3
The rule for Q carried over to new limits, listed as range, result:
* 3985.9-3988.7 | 21.1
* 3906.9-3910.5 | 19.1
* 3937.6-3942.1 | 13.1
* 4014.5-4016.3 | 22.8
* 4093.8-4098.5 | 20.8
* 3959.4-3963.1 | 15.9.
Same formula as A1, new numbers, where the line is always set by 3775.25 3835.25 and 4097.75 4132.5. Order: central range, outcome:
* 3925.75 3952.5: 8.4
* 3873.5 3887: 0.6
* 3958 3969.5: 4.1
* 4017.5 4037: -2.4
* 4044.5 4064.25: -1.7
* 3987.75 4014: -2.9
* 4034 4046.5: -1.4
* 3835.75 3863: 0.7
